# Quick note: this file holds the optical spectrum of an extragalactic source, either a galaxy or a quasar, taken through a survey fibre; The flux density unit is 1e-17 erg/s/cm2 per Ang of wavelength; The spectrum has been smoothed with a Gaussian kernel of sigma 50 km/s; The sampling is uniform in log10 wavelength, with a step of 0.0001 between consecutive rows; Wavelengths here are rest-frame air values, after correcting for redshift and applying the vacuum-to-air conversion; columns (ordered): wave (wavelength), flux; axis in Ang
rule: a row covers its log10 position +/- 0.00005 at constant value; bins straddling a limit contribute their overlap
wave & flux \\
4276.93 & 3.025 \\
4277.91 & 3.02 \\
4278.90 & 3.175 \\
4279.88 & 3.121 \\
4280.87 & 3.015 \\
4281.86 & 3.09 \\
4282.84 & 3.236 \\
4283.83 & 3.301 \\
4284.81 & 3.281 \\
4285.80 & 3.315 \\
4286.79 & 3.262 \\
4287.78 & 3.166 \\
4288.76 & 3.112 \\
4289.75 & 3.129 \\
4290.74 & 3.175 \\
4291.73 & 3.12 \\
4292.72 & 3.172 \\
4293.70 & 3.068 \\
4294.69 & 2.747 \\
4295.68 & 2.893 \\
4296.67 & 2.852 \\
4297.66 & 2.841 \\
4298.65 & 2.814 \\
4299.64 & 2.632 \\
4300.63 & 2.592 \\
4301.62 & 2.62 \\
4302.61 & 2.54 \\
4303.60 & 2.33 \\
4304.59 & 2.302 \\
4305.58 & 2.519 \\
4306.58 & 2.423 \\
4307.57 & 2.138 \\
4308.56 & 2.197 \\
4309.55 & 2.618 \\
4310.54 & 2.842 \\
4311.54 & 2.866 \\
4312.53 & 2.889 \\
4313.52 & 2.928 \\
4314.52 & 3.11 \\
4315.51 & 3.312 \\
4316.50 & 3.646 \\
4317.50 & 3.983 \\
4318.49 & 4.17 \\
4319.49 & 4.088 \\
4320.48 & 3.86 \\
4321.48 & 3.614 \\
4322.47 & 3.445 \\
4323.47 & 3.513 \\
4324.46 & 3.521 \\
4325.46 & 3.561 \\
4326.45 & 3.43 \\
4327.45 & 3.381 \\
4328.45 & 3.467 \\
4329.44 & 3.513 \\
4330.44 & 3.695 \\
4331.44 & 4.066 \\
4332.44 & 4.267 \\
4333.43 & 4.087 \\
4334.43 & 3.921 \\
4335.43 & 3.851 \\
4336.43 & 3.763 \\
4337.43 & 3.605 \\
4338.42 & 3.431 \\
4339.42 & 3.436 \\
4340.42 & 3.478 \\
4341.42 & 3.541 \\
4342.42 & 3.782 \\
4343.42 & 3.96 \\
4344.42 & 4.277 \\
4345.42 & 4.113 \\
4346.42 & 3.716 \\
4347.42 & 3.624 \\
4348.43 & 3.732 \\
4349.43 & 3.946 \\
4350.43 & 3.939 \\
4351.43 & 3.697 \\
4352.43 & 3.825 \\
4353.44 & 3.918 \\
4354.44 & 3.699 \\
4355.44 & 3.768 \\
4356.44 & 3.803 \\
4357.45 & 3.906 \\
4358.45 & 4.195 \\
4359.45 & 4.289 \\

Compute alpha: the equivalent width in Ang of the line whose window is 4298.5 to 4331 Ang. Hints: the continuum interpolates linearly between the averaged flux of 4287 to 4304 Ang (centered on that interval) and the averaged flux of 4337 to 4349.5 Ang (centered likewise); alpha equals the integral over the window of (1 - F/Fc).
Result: 1.28 Ang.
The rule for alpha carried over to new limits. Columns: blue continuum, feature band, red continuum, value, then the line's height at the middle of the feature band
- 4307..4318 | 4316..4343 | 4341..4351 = -2.4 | 3.42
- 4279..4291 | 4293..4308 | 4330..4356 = 3.2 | 3.35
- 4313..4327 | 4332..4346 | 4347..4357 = -0.4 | 3.71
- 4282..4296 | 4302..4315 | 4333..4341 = 3.0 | 3.37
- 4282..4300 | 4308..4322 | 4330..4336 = 1.2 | 3.59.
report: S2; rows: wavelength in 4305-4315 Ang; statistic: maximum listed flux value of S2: 3.11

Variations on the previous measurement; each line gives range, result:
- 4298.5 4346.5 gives 4.277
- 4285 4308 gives 3.315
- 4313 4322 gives 4.17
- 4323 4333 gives 4.267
